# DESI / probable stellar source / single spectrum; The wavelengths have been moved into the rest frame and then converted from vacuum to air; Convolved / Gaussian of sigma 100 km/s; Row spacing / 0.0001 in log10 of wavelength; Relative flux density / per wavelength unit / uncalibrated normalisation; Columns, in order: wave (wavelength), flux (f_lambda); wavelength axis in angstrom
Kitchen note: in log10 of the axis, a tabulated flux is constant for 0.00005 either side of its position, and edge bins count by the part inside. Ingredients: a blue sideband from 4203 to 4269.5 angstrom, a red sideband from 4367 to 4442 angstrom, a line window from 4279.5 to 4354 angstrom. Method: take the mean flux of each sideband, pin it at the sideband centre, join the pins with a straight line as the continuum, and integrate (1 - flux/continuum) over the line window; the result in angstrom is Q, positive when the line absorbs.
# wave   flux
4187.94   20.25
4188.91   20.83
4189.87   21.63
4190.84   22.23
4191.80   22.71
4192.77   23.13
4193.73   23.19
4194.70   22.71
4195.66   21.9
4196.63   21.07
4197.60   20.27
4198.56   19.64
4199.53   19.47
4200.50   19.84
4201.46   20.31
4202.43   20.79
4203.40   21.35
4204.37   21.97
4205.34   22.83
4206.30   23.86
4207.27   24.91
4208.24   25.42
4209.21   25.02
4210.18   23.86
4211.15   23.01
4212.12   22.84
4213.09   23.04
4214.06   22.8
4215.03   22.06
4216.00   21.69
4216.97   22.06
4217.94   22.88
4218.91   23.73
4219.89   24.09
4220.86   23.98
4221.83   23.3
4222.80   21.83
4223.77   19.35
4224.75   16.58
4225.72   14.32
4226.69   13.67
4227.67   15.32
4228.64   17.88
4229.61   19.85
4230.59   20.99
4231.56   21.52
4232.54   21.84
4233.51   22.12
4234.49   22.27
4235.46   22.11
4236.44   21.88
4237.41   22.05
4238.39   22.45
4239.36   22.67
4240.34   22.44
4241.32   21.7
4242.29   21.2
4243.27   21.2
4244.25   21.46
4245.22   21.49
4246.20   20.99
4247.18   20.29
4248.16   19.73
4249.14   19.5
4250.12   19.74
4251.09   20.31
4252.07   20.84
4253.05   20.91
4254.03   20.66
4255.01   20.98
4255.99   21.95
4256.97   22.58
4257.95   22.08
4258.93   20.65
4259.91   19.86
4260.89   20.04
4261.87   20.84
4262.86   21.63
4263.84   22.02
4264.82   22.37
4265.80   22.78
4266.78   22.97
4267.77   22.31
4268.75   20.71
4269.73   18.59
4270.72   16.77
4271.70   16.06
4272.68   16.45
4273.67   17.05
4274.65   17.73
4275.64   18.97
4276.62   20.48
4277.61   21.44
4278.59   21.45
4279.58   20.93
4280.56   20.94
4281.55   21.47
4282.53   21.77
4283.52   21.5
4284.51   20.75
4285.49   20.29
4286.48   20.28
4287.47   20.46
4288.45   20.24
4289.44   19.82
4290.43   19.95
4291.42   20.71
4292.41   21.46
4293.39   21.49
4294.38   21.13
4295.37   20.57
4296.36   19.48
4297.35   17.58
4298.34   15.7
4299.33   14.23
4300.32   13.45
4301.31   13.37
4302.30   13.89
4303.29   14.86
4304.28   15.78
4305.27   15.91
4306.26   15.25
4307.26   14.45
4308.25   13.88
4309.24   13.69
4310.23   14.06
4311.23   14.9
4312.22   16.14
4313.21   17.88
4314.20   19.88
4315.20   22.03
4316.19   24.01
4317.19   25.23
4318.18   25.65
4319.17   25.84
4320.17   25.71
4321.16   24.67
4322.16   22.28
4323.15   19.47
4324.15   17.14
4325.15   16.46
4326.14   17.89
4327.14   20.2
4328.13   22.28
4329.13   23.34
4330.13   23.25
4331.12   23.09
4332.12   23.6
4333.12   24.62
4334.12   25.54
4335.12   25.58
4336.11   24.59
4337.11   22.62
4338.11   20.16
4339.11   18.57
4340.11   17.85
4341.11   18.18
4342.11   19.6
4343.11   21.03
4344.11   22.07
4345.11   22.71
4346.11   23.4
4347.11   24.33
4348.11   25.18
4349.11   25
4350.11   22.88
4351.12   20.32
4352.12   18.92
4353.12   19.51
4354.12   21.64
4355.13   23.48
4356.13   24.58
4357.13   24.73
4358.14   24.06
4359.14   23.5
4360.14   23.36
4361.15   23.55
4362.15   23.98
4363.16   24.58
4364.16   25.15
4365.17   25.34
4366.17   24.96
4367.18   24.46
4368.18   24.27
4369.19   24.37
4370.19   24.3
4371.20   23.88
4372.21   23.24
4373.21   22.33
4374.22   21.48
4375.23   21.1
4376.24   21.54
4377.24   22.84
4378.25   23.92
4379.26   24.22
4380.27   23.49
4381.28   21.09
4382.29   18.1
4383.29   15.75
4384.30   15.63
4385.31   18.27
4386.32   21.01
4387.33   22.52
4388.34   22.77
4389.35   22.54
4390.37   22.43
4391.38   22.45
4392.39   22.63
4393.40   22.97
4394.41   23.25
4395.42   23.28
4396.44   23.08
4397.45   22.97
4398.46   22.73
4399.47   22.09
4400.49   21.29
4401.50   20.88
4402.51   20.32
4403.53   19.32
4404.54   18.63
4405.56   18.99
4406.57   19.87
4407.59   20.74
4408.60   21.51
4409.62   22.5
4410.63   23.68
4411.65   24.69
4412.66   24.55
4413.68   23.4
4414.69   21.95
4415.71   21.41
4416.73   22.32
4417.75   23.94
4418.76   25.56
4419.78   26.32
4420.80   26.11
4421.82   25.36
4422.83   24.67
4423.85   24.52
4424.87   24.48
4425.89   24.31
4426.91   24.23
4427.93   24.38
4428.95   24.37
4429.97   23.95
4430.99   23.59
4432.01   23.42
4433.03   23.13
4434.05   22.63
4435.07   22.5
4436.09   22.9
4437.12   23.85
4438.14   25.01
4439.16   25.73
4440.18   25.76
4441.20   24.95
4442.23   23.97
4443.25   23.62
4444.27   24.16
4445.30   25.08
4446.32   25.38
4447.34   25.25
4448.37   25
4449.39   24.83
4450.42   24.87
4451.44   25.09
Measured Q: 6.4 angstrom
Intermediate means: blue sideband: 21.5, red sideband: 22.7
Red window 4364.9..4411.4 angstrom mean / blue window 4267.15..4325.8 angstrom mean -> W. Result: 1.15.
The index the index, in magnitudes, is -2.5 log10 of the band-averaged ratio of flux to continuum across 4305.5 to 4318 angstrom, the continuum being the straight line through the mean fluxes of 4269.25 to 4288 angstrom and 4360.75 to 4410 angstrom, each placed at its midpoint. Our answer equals 0.15 mag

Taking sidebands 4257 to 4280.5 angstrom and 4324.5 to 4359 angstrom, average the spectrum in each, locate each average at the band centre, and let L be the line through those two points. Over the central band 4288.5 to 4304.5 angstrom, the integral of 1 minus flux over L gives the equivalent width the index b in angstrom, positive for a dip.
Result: 2.38 angstrom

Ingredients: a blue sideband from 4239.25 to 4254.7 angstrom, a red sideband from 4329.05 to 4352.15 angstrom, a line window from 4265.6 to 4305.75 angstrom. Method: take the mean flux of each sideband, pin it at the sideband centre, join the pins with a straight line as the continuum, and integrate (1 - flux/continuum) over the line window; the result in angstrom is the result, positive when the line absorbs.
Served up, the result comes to 4.6 angstrom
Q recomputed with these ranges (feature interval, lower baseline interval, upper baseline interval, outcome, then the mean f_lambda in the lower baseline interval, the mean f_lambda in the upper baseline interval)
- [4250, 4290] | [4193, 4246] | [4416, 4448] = 3.08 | 21.5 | 24.3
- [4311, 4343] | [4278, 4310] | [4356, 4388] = -2.26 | 18.3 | 22.7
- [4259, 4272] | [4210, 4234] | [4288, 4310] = -1.27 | 20.9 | 17.1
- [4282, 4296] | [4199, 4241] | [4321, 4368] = 0.82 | 21.5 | 22.4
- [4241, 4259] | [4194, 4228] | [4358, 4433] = 0.67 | 21.5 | 22.8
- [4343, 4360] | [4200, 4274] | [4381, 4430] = -0.70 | 21.1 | 22.3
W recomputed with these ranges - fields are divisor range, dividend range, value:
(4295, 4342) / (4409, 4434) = 1.23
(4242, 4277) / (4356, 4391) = 1.11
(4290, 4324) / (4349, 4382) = 1.24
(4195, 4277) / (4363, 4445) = 1.09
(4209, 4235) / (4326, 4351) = 1.06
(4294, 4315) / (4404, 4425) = 1.44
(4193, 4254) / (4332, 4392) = 1.05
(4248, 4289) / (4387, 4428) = 1.11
